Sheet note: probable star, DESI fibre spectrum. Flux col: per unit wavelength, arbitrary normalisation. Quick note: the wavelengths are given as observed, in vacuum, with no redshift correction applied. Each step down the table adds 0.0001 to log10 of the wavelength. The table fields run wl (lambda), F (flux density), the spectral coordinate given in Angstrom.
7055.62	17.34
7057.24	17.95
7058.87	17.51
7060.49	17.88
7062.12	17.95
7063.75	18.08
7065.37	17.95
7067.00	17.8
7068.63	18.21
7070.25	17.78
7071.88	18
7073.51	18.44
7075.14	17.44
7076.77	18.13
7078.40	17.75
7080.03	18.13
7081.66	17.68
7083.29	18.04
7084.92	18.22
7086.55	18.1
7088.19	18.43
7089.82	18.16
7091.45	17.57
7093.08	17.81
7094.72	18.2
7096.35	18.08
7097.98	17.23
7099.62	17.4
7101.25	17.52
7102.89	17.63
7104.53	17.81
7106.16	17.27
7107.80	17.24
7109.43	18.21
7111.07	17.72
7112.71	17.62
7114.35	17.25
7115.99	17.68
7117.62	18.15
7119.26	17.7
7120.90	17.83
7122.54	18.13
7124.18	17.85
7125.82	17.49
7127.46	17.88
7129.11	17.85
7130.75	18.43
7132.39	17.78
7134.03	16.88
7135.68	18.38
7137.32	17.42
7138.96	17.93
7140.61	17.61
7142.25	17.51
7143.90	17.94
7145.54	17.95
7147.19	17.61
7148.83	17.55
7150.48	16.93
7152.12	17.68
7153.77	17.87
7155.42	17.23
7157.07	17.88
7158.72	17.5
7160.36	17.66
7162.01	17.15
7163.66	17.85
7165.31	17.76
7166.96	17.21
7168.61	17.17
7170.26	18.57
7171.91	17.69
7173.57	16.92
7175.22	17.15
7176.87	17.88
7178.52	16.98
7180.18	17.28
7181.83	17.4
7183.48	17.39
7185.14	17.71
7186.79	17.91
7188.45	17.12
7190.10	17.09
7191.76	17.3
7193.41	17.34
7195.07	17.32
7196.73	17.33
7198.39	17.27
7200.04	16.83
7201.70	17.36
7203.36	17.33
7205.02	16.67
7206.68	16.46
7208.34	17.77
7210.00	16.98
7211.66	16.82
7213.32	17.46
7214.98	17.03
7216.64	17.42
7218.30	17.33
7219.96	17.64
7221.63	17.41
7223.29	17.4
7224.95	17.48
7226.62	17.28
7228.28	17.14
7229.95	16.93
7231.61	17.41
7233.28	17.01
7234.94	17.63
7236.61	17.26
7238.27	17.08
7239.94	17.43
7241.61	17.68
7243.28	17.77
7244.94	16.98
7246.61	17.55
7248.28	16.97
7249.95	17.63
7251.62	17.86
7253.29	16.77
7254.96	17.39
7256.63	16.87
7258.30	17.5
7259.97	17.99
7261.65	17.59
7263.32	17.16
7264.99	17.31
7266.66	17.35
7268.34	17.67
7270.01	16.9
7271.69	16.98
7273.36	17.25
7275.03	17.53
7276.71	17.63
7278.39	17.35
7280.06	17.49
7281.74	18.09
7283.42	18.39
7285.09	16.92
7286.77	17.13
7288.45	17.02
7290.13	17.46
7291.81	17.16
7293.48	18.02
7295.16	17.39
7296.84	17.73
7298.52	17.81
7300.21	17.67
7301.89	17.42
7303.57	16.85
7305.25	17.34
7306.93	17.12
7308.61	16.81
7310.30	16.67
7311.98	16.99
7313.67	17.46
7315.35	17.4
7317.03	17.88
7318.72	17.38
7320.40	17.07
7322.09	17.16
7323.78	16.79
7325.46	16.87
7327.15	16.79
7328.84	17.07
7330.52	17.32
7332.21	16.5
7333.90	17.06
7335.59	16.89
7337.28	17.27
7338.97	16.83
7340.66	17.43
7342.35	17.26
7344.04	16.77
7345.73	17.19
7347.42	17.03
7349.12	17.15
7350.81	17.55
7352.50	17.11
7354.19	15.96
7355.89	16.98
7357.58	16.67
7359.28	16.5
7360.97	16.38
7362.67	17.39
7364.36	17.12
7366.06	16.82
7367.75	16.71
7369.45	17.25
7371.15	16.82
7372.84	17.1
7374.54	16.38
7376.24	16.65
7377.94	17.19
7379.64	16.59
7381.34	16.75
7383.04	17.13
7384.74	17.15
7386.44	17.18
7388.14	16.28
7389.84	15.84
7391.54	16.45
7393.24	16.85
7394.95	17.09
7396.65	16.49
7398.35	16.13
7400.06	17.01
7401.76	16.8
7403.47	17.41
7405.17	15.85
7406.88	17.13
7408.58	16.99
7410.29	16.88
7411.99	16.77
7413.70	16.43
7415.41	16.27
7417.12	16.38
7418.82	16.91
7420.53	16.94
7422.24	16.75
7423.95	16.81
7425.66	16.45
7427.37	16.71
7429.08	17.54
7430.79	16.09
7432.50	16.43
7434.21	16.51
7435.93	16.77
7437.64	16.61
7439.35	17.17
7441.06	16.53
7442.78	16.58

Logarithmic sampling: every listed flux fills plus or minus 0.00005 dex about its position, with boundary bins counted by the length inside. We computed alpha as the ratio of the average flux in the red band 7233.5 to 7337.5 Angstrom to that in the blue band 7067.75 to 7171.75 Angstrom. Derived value 1.0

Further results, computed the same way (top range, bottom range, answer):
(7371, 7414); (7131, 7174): 0.95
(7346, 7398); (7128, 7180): 0.96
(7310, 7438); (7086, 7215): 0.96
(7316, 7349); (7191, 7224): 0.99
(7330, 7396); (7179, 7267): 0.98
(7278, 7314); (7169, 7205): 1.00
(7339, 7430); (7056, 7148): 0.94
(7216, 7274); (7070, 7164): 0.98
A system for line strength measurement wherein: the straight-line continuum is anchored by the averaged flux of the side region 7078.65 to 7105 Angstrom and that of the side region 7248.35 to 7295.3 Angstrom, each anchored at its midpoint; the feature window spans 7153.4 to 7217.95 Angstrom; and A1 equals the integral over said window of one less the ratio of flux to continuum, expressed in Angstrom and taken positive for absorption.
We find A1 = 1.0 Angstrom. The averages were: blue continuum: 17.9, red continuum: 17.4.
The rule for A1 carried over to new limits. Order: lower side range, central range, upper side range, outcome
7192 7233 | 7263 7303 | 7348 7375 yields -0.9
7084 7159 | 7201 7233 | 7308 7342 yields 0.4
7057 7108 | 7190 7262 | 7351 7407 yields 0.2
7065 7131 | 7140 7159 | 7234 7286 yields 0.1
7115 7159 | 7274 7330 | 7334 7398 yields -0.7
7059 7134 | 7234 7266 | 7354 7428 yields -0.2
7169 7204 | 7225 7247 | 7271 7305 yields 0.1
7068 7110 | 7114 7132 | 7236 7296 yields -0.1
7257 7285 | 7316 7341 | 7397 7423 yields 0.1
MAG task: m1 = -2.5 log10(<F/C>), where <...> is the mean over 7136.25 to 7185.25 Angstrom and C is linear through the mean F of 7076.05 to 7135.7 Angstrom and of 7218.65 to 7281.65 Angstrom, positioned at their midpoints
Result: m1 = 0.01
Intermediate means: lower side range 17.8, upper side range 17.4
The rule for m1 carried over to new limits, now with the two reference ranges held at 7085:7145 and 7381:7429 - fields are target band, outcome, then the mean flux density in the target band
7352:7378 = 0.00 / 16.8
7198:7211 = 0.02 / 17.1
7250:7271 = -0.01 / 17.4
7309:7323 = -0.01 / 17.2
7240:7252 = -0.01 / 17.5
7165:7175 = 0.00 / 17.5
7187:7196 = 0.01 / 17.3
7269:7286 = -0.02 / 17.5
